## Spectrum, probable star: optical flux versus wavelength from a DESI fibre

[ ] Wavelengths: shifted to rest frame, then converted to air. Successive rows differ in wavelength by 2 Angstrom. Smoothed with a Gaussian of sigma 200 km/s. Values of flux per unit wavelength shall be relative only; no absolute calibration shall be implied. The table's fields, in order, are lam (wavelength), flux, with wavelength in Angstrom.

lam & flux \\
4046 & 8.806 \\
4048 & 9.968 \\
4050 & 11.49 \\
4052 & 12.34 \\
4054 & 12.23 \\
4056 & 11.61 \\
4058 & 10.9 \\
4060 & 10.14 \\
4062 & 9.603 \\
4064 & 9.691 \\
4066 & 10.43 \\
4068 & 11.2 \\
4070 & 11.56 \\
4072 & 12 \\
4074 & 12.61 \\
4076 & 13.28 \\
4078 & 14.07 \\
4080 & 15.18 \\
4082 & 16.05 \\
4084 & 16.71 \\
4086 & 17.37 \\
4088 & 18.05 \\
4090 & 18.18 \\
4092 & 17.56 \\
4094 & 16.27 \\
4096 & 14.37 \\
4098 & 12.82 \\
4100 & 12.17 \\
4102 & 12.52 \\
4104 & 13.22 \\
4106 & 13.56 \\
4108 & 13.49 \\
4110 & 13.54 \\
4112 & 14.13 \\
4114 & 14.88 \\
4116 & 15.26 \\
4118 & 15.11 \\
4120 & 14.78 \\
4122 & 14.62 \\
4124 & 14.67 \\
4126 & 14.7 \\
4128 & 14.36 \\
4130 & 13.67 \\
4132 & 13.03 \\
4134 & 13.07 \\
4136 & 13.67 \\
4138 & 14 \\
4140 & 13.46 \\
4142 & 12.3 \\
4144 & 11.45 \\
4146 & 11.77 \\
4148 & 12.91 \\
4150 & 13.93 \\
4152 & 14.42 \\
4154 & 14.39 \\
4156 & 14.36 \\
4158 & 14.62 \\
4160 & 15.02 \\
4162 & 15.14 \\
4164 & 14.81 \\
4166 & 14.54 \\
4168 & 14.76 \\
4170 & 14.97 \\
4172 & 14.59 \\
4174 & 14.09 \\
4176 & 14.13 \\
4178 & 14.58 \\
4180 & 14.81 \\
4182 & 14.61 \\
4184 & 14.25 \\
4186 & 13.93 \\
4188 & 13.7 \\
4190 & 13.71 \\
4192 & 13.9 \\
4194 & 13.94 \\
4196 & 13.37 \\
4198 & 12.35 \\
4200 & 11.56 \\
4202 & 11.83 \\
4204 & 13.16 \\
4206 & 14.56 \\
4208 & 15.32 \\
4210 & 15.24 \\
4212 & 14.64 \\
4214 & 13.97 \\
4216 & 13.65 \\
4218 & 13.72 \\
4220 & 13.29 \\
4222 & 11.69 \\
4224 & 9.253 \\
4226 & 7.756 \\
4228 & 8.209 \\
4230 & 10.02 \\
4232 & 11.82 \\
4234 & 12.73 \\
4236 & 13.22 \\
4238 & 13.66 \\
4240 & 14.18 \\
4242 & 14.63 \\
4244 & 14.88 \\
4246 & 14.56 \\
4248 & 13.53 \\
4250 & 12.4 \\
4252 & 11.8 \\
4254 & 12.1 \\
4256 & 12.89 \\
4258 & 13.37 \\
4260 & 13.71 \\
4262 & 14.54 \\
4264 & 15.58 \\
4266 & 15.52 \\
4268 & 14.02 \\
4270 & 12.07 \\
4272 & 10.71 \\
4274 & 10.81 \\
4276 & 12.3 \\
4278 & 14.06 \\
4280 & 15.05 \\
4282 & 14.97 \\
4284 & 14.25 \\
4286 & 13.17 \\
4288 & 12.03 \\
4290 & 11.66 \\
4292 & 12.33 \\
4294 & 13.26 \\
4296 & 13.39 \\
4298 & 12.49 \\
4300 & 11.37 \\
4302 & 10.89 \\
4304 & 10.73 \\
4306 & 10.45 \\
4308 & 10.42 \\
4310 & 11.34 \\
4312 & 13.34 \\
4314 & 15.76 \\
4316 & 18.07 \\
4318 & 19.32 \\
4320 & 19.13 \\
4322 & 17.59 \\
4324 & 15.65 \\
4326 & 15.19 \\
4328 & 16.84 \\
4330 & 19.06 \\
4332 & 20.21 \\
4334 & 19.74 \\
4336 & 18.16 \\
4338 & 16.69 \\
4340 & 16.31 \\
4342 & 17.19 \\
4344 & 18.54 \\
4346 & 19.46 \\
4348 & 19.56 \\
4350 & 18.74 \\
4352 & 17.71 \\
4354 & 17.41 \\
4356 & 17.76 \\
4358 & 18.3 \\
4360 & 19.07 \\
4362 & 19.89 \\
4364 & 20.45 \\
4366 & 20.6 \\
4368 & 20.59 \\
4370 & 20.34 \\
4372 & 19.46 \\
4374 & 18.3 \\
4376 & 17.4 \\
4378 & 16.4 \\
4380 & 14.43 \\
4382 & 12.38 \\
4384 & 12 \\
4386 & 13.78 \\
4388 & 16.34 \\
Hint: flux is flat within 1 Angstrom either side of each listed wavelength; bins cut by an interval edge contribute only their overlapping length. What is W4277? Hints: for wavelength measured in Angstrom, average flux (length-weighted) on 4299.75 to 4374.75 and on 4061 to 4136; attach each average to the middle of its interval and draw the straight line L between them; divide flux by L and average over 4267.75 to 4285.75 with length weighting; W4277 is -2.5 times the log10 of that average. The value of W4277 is 0.24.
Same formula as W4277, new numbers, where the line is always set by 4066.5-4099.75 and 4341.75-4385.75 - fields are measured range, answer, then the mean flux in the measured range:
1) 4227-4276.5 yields 0.27 mag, 12.9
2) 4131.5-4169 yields 0.13 mag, 13.8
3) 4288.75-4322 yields 0.27 mag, 13.5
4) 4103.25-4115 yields 0.09 mag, 13.8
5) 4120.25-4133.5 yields 0.08 mag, 14.2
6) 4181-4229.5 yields 0.24 mag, 13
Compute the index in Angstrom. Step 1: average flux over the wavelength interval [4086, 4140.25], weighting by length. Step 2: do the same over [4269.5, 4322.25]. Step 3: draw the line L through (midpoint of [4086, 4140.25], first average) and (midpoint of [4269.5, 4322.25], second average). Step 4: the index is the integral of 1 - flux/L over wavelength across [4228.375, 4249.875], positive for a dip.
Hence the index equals 0.9 Angstrom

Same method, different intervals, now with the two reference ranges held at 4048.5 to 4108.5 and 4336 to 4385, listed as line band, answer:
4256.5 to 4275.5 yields 3.5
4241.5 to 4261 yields 3.3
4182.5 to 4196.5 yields 1.2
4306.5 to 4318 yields 2.0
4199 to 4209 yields 1.3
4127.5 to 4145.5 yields 1.4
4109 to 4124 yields -0.7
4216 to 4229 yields 4.0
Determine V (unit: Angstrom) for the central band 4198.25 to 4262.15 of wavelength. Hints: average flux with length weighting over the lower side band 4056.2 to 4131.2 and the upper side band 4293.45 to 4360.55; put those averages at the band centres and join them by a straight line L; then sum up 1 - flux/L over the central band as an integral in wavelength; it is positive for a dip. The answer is 9.9 Angstrom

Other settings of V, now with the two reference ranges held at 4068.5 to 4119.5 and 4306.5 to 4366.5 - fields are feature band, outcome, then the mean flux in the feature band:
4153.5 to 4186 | 1.8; 14.6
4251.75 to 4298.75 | 10.0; 13.2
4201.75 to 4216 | 1.6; 14.2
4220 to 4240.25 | 6.2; 11.2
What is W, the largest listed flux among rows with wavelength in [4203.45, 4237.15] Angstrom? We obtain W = 15.32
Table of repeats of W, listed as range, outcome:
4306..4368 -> 20.6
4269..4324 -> 19.32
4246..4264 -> 15.58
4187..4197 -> 13.94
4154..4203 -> 15.14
